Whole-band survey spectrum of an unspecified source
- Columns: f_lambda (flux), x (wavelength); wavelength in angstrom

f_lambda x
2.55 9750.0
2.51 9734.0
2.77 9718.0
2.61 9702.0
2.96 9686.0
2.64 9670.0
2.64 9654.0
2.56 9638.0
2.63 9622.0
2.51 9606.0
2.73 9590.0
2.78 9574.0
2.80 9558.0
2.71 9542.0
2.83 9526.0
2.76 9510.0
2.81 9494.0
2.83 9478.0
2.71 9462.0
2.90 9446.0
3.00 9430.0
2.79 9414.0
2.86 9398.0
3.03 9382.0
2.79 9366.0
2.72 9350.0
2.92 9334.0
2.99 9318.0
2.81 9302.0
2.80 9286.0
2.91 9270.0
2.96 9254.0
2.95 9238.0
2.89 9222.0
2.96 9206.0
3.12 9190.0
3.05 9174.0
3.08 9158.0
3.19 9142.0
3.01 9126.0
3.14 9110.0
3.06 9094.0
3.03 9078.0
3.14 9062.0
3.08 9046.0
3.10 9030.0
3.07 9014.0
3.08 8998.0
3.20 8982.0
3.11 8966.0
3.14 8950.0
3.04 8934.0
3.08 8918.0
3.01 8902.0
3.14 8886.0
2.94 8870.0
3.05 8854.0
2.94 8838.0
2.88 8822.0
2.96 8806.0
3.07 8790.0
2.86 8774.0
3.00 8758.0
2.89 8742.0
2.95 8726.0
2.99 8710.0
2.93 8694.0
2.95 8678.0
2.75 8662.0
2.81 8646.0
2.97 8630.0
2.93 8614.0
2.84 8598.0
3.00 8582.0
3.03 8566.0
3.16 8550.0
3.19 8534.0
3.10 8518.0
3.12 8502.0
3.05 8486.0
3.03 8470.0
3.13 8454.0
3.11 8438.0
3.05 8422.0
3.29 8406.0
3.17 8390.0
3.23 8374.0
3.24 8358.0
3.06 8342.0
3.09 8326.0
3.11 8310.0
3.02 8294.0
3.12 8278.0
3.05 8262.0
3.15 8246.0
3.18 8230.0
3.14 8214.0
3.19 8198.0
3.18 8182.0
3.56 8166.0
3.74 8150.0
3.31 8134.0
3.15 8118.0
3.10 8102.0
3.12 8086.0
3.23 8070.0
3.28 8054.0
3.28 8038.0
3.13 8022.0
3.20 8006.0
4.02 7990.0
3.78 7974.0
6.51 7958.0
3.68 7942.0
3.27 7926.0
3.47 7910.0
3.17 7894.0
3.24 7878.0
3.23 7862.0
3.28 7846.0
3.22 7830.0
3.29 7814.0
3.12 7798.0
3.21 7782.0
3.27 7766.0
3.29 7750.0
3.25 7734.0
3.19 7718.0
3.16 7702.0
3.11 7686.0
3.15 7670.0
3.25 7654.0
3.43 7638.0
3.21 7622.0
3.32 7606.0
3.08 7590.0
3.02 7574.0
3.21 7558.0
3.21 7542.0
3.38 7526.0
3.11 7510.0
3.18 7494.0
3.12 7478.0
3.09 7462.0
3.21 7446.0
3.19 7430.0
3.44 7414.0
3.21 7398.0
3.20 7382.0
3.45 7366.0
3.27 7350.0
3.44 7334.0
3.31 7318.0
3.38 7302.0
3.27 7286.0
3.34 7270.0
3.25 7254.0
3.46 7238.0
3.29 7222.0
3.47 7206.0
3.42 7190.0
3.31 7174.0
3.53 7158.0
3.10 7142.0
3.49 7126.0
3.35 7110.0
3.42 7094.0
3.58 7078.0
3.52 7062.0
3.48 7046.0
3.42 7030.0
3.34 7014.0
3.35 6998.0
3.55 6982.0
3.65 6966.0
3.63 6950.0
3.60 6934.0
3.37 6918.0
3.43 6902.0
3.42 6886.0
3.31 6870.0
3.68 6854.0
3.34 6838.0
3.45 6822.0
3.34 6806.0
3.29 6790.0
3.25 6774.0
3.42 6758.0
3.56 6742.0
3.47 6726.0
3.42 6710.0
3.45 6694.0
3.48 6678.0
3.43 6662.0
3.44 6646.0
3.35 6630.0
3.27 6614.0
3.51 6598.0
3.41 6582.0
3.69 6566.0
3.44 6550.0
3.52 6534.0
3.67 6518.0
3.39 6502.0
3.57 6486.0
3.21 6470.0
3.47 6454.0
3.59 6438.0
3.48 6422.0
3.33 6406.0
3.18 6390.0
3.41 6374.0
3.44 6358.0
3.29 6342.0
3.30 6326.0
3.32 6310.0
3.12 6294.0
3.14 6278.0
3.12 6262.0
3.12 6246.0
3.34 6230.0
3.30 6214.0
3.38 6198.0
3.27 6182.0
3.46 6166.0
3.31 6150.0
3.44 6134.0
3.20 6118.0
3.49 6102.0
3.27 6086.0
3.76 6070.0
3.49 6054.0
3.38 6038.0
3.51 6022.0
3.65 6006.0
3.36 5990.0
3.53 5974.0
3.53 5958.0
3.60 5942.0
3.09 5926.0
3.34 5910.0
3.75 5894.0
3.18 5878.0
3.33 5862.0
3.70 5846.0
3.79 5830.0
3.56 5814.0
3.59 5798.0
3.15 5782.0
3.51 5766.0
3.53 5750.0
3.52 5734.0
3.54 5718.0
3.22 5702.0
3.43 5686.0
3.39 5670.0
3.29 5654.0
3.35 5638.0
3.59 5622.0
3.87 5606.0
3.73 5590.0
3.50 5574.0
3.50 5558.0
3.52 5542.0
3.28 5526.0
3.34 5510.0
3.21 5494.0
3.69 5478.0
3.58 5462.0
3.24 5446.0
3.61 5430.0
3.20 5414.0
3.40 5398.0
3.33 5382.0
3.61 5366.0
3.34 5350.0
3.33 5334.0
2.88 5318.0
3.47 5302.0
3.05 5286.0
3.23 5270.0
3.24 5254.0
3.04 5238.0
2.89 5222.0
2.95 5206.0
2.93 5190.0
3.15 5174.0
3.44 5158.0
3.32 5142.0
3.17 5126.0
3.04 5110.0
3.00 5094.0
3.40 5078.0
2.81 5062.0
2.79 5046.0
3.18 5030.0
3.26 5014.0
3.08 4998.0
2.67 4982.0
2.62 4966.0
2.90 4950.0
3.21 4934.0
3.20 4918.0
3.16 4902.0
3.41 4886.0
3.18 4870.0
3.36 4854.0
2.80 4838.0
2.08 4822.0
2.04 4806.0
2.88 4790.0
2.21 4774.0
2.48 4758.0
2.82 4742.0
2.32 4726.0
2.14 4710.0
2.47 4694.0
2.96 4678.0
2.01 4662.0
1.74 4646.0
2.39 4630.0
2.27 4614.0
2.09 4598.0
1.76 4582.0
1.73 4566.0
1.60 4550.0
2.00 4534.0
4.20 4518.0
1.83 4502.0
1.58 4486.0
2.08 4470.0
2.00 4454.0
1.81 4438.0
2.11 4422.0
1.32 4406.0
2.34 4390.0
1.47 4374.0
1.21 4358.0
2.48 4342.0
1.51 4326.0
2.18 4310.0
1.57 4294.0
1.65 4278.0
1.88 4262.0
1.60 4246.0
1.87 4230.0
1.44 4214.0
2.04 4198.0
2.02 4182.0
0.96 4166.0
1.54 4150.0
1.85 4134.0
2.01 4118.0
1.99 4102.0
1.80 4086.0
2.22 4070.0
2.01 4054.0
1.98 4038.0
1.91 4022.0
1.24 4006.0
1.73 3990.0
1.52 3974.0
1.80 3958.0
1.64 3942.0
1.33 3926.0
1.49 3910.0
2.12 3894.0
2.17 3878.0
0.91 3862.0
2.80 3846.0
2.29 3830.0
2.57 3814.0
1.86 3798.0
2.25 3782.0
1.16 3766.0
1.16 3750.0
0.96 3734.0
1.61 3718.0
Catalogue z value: 0.21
